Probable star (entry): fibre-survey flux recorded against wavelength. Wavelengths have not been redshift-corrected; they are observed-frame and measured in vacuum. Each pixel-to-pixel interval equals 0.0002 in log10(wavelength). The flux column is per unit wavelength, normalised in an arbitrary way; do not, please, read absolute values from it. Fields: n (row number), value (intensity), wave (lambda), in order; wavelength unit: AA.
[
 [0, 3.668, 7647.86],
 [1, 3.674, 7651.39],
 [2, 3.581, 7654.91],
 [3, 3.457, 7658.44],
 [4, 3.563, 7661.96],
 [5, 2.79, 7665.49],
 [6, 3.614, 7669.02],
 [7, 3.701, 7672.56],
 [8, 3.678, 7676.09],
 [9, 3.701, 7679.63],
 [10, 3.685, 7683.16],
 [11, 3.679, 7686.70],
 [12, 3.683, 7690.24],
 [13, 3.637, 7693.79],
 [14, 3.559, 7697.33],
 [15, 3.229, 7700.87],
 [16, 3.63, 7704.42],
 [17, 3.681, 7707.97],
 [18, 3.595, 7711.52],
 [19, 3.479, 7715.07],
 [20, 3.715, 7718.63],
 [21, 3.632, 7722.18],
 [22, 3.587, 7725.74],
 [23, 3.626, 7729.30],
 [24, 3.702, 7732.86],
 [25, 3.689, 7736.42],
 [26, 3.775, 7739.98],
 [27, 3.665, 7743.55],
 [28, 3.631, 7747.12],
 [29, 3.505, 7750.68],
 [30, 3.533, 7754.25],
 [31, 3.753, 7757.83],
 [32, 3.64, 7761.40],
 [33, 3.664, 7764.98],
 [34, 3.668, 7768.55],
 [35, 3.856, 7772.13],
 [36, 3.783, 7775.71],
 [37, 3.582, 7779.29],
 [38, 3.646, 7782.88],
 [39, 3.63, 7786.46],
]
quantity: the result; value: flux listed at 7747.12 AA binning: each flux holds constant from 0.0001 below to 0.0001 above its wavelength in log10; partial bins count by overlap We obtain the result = 3.631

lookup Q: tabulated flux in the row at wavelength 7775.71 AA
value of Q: 3.783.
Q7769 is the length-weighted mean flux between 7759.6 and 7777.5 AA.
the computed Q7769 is 3.72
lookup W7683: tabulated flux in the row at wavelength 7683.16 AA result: 3.685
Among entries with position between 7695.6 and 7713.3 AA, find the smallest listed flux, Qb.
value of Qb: 3.229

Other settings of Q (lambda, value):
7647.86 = 3.668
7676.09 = 3.678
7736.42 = 3.689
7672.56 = 3.701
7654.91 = 3.581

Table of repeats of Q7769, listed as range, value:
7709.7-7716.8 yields 3.54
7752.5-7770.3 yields 3.65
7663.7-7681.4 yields 3.5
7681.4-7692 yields 3.68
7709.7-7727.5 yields 3.6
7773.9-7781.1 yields 3.68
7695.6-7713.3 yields 3.54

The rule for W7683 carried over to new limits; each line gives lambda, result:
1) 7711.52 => 3.595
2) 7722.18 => 3.632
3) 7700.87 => 3.229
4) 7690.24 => 3.683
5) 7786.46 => 3.63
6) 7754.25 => 3.533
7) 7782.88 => 3.646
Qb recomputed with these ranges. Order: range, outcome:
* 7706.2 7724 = 3.479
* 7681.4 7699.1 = 3.559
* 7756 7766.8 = 3.64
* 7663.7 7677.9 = 2.79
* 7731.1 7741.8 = 3.689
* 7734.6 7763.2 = 3.505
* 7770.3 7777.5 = 3.783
